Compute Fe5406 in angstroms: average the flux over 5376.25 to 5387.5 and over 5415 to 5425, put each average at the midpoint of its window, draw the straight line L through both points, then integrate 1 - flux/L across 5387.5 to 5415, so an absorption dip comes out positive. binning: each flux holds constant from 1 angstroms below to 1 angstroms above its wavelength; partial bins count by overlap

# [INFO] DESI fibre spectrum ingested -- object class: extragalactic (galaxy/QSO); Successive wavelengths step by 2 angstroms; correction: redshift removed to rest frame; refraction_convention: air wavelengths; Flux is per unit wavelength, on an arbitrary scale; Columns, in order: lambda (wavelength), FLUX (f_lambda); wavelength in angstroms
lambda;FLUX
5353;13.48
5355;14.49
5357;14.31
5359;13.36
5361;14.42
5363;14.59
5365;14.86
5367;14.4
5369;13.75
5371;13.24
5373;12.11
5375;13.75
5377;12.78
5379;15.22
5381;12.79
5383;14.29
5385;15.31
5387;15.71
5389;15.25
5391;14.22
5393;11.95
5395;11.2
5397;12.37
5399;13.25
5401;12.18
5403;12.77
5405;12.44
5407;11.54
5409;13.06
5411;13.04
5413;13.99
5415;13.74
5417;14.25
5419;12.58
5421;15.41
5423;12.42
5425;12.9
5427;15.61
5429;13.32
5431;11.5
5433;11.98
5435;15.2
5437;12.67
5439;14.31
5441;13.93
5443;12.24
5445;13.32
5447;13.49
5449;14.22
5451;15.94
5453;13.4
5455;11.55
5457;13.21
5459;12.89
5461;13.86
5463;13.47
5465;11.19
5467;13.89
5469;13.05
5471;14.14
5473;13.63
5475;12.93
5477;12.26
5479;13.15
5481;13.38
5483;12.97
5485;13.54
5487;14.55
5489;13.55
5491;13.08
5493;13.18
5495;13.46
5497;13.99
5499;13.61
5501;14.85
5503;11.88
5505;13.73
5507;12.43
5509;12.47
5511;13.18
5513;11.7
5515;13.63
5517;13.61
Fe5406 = 2.0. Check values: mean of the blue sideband 14.3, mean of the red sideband 13.6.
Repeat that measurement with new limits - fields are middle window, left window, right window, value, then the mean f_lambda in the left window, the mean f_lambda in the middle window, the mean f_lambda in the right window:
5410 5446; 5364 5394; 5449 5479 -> 0.3 angstroms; 14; 13.5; 13.3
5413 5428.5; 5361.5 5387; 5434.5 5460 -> -0.1 angstroms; 14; 13.8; 13.5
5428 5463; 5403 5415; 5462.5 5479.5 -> -1.0 angstroms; 12.9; 13.4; 13.1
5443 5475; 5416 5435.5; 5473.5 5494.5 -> 0.0 angstroms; 13.5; 13.4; 13.3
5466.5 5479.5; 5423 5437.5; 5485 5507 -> 0.2 angstroms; 13.3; 13.3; 13.5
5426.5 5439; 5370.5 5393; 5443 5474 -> 0.2 angstroms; 14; 13.4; 13.4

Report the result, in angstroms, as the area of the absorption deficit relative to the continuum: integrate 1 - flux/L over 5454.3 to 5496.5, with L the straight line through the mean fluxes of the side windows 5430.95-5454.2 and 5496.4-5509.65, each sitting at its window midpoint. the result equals 0.66 angstroms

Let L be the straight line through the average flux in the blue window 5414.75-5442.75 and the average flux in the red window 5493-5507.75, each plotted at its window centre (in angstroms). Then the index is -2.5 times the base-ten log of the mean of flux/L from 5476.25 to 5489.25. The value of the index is 0.008 mag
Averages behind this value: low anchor 13.5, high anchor 13.4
